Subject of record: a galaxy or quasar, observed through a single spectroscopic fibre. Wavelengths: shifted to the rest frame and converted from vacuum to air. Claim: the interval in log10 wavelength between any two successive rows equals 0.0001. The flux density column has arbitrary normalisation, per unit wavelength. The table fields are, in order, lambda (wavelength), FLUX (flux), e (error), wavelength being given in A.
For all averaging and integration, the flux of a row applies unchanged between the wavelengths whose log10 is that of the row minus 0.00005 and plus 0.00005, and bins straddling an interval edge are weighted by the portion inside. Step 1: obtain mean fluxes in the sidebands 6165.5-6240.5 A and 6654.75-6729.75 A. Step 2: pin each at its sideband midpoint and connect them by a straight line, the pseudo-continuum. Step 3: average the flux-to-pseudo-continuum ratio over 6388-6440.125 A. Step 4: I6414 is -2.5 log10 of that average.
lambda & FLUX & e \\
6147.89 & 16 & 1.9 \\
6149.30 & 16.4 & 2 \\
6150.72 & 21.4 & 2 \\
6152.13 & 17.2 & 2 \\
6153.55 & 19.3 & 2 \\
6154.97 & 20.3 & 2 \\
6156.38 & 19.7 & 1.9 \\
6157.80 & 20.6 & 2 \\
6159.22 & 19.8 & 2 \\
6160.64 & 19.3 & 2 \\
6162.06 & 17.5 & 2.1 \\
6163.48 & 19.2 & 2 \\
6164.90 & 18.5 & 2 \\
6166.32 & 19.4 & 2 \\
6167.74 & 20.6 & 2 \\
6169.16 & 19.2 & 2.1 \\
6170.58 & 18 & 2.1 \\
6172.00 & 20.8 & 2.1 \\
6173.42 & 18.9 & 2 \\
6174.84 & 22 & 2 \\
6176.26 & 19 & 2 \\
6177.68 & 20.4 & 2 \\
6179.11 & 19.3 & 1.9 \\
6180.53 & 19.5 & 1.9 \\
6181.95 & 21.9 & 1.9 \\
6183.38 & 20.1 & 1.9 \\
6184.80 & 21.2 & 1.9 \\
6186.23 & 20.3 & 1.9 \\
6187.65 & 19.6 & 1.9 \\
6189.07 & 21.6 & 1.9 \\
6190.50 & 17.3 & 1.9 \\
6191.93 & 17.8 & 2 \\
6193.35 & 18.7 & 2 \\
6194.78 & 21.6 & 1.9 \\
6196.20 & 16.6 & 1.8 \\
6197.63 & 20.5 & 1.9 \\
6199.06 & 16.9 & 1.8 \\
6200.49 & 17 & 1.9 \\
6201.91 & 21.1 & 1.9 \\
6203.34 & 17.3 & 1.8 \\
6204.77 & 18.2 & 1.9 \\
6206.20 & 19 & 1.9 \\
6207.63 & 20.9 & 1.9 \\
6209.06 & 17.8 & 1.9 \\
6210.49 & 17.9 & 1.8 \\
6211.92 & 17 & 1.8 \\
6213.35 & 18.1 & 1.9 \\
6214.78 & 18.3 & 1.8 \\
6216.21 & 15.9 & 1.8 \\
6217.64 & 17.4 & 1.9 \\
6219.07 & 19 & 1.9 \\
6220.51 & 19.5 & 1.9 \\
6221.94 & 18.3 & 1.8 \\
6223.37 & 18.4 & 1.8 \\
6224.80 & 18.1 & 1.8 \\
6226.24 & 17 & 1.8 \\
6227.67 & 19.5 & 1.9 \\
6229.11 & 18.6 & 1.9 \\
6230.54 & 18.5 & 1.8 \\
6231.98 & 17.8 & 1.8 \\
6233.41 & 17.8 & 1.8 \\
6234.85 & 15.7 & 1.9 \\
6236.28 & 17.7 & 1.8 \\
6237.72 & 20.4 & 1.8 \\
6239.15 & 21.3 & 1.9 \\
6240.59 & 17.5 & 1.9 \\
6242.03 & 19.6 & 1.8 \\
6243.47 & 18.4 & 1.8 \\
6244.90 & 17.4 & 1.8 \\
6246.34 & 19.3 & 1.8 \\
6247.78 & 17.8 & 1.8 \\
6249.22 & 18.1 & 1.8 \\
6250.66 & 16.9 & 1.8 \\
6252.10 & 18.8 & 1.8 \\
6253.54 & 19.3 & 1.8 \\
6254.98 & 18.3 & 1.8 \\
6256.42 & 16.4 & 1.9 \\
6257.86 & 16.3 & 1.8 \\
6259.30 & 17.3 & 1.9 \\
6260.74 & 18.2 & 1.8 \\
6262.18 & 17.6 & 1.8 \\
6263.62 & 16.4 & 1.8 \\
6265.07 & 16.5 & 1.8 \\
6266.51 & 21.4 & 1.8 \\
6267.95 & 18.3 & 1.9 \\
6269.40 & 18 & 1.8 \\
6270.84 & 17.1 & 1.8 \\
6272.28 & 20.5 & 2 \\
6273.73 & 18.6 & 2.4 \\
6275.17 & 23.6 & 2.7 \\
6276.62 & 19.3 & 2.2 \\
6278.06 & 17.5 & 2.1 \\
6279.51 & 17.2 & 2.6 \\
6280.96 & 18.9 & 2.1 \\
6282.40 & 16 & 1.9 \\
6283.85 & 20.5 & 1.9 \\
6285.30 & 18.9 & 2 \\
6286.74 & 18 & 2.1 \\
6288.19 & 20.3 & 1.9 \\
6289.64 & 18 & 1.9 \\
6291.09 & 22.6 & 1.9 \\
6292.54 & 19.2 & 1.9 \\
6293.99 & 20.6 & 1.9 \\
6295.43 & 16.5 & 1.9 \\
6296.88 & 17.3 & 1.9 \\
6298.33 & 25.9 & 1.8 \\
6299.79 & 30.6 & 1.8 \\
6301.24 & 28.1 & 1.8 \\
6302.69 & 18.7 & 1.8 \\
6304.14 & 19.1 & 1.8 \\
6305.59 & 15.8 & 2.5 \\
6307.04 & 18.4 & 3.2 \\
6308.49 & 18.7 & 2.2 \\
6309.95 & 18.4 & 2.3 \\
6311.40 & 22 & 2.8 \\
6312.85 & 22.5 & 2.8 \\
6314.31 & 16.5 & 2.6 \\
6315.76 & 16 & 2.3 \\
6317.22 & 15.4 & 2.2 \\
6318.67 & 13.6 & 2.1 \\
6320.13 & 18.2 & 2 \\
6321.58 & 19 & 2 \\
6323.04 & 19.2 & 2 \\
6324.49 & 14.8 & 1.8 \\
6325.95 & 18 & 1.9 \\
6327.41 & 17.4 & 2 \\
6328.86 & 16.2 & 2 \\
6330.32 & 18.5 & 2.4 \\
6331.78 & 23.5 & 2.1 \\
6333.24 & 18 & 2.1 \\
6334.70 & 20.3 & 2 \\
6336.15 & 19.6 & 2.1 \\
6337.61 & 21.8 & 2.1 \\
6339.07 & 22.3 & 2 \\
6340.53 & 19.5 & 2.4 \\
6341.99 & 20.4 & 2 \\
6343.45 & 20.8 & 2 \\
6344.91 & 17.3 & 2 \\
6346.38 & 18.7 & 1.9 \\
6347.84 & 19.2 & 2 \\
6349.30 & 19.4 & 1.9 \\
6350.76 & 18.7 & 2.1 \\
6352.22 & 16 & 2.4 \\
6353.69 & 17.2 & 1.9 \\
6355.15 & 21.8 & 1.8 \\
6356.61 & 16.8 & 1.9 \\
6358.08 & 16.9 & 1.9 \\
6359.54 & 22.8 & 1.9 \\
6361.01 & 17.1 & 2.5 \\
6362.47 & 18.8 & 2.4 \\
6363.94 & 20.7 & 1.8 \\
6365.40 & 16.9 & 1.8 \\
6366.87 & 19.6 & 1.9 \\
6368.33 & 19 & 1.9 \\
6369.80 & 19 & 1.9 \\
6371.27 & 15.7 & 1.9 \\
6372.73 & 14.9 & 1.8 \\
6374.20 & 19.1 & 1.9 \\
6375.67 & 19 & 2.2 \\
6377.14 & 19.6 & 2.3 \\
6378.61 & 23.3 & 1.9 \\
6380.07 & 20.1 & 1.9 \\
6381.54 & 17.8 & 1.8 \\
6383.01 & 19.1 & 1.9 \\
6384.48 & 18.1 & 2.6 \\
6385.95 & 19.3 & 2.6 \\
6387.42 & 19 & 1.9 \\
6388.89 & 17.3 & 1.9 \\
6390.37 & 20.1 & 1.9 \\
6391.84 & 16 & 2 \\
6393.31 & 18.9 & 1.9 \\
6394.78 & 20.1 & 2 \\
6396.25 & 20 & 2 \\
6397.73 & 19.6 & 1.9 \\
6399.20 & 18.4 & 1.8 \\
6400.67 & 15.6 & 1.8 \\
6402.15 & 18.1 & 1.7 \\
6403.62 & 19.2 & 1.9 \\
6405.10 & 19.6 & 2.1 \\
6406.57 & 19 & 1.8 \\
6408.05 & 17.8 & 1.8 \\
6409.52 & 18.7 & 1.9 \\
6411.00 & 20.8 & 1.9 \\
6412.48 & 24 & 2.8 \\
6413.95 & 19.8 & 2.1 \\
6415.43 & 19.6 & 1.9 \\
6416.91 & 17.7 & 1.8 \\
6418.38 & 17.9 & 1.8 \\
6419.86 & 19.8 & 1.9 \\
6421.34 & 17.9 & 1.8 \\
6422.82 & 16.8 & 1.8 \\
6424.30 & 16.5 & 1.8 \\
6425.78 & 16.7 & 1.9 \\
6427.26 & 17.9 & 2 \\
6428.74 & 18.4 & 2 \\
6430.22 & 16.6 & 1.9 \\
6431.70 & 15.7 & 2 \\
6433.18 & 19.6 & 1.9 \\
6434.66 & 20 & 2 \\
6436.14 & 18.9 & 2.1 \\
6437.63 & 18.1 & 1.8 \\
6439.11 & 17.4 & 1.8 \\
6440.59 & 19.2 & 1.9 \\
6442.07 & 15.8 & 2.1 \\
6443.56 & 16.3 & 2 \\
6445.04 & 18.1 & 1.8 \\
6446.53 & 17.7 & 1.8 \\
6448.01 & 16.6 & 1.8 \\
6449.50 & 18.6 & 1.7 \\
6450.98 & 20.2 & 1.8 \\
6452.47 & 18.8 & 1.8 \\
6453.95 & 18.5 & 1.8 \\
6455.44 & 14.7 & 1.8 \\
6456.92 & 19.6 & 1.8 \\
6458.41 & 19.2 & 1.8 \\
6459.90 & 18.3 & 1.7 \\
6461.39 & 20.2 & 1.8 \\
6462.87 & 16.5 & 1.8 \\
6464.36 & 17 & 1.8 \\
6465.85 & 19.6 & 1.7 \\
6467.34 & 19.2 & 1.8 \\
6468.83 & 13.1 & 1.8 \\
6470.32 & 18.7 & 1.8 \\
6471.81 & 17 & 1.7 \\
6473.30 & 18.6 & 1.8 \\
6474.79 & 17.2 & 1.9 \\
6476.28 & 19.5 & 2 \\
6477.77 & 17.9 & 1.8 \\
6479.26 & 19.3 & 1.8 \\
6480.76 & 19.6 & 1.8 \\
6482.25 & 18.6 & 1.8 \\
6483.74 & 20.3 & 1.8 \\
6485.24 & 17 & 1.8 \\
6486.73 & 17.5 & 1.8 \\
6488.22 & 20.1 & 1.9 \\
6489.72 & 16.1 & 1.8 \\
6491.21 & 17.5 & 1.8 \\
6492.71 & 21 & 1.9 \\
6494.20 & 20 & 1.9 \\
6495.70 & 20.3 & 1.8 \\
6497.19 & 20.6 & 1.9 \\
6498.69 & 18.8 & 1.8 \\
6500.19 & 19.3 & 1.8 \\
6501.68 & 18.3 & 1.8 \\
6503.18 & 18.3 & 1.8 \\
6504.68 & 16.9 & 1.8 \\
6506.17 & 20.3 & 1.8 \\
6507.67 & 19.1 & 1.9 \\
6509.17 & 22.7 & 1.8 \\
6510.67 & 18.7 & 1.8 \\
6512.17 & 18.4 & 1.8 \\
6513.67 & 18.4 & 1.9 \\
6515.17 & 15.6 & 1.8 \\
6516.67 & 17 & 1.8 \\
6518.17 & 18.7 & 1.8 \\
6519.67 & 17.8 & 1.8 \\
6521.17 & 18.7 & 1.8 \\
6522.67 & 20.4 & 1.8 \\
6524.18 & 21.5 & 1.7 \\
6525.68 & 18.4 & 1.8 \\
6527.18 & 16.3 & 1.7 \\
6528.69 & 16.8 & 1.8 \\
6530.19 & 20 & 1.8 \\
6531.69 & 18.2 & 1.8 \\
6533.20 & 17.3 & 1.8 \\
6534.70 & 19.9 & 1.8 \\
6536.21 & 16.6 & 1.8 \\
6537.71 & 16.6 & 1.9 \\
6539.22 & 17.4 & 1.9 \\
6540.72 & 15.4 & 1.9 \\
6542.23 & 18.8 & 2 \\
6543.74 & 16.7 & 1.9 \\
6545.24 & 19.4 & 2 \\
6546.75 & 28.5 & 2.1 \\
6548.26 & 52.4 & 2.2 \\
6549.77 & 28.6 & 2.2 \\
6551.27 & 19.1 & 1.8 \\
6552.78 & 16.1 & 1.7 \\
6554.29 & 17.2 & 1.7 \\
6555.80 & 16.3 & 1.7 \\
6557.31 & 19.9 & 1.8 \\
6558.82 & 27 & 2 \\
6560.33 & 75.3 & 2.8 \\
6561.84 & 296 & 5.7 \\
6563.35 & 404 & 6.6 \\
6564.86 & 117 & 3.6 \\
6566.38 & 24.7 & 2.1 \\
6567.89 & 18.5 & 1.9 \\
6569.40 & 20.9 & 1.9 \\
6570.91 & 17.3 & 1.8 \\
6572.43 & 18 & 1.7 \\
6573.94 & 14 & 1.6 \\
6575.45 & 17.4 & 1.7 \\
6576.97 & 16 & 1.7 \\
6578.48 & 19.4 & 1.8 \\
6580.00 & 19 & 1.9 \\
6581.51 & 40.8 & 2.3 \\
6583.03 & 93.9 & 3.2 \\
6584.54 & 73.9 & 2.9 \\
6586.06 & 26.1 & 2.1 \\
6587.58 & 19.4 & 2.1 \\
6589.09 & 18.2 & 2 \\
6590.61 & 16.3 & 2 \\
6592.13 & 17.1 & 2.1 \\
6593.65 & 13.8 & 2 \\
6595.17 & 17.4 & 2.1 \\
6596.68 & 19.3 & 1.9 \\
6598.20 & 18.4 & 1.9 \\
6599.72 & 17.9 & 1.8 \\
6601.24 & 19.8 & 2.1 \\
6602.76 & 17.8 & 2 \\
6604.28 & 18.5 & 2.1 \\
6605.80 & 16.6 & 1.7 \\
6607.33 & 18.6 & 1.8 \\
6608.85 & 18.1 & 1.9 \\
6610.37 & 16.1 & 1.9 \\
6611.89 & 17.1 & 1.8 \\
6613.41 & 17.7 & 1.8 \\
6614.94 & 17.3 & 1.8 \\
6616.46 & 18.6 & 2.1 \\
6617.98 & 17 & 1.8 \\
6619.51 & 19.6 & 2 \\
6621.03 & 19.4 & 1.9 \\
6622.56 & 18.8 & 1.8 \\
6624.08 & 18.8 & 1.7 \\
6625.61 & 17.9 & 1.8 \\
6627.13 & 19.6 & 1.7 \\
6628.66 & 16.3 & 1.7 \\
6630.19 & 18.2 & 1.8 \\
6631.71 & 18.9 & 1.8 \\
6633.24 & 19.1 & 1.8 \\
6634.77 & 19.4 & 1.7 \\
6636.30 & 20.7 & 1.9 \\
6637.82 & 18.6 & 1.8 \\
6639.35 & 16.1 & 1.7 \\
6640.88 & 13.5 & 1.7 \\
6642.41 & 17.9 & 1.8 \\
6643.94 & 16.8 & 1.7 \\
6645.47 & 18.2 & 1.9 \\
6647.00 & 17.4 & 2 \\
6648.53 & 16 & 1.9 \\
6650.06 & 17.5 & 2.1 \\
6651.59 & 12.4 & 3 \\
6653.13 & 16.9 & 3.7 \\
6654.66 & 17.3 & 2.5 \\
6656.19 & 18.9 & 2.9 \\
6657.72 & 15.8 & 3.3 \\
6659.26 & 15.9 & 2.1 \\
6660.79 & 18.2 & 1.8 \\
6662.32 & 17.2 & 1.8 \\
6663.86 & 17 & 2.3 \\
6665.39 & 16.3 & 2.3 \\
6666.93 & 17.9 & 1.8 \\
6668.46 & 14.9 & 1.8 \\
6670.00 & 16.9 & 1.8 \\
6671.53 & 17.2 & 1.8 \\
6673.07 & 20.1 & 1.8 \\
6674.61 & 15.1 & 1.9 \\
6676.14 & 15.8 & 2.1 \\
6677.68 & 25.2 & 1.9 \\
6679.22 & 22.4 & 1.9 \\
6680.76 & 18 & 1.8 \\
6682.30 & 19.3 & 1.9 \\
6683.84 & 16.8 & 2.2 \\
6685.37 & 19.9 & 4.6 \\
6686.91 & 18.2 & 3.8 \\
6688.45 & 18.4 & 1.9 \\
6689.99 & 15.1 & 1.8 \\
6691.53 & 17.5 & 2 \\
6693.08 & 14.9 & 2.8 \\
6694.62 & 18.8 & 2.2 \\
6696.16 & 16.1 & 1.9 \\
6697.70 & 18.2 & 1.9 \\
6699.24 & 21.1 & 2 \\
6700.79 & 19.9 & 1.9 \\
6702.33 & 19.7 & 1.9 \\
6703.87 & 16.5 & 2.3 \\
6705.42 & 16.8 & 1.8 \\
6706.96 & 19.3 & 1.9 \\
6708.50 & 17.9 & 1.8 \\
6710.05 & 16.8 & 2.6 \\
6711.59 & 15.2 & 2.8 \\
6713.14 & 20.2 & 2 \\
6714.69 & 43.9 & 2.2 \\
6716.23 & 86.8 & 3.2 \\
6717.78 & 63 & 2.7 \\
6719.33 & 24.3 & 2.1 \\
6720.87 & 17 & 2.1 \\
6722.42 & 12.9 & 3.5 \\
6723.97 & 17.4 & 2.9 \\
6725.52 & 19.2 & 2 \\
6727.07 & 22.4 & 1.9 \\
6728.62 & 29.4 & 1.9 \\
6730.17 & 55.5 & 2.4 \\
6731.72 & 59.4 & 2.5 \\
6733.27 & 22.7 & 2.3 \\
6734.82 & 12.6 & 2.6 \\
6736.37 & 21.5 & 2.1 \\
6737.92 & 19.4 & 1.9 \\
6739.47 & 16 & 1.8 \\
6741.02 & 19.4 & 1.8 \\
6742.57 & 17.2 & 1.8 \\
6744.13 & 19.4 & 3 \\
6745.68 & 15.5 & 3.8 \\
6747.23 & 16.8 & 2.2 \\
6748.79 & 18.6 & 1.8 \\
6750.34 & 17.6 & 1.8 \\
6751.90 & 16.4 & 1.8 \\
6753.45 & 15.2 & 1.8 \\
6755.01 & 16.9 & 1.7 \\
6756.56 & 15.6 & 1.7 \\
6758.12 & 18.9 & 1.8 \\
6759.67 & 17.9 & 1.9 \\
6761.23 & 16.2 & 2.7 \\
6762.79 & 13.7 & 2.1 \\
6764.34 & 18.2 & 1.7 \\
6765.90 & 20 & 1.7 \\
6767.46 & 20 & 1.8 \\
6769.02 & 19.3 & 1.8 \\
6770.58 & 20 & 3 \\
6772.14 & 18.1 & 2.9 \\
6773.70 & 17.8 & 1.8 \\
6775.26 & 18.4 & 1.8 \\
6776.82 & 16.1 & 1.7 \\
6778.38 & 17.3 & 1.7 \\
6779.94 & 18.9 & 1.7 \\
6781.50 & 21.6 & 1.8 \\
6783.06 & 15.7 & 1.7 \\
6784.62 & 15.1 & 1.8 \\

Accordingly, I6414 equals 0.080 mag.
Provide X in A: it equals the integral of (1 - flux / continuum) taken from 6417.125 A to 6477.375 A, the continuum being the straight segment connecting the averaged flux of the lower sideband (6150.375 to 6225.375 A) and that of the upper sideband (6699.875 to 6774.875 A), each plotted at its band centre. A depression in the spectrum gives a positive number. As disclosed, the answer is 8.5 A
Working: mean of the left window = 19.1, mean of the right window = 22.8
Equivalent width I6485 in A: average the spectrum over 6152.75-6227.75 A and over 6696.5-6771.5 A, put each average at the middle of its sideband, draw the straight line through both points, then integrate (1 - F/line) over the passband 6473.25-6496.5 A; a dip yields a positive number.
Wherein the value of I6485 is 2.5 A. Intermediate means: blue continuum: 19.1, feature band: 18.8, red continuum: 22.8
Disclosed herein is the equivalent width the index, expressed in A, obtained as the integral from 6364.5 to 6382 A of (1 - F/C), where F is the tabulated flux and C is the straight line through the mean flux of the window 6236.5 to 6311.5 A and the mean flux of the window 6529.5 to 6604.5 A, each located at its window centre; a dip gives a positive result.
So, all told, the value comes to 4.9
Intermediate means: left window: 19.1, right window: 39.1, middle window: 18.7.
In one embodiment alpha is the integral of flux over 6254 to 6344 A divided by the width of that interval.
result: 19.1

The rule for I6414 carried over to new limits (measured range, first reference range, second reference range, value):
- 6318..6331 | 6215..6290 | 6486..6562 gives 0.16 mag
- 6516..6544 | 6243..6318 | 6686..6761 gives 0.17 mag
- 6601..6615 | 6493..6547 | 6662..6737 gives 0.17 mag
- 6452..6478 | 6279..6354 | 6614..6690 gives 0.04 mag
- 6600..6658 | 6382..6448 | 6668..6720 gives 0.21 mag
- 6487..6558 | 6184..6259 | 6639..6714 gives -0.10 mag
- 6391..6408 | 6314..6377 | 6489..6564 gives 0.23 mag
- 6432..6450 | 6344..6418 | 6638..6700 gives 0.03 mag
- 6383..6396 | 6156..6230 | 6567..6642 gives 0.08 mag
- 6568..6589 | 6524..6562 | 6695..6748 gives -0.05 mag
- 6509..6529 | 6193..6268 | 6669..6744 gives 0.15 mag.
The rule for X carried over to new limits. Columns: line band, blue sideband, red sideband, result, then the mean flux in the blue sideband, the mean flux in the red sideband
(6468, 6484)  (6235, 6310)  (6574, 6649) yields 1.73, 19.1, 21.1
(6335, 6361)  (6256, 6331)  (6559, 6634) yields 3.41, 18.8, 38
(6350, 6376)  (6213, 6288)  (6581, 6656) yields 1.07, 18.3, 20.9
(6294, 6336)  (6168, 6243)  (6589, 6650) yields -1.33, 18.9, 17.8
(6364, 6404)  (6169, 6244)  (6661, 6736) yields 3.24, 18.9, 22.8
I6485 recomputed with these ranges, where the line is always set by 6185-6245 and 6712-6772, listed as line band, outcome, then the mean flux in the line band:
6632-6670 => 9.79 A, 17.1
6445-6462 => 2.13 A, 18.4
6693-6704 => 2.38 A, 18.5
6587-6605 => 3.74 A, 17.8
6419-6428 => 1.34 A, 17.6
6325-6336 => 0.52 A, 18.8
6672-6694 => 4.75 A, 18.3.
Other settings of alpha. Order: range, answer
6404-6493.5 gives 18.3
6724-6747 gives 24.5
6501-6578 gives 35.6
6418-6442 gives 17.9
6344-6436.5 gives 18.6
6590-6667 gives 17.6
